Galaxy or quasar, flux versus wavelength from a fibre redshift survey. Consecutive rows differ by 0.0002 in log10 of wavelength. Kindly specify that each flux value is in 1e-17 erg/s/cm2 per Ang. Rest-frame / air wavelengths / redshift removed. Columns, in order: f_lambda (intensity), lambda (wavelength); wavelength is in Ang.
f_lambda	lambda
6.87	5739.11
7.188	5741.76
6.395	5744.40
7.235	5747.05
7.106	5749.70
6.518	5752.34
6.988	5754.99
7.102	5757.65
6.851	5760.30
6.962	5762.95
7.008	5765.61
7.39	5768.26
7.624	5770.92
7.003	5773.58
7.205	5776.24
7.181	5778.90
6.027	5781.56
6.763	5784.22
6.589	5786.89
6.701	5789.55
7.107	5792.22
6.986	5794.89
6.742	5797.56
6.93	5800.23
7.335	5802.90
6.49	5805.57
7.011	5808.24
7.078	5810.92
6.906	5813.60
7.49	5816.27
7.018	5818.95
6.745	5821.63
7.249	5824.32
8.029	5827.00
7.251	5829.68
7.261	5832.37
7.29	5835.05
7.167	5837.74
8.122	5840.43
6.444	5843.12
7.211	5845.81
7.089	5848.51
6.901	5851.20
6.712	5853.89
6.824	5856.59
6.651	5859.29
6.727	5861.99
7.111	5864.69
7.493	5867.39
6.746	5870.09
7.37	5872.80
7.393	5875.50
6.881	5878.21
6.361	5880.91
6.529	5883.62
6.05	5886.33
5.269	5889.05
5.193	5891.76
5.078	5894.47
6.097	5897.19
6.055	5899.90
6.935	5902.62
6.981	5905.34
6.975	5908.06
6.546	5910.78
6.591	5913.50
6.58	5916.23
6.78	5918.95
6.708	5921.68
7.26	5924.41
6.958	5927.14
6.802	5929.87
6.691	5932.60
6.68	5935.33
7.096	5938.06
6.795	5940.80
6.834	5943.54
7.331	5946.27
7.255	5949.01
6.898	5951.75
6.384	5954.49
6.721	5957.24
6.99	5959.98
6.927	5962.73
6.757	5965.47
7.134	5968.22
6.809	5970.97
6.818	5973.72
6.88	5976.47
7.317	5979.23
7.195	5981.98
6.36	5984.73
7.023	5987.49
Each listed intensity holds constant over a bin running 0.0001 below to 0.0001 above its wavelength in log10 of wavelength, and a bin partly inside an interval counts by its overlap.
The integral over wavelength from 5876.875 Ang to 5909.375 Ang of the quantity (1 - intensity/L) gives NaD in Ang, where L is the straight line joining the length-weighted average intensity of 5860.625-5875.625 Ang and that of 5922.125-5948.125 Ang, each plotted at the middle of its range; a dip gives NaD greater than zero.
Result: 3.9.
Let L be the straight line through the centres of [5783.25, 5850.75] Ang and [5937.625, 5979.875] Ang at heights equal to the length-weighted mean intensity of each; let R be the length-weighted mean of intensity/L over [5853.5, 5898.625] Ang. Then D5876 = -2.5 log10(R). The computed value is 0.08 mag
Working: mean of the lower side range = 7.08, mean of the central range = 6.49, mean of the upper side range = 6.92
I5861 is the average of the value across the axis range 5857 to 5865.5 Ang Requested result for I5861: 6.81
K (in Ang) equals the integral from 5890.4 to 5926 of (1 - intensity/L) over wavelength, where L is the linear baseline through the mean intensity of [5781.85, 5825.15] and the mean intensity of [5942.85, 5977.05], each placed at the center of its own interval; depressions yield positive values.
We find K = 2.38 Ang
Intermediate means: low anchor 6.92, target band 6.45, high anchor 6.91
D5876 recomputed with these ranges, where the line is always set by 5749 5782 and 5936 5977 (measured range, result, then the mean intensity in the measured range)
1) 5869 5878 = -0.03 mag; 7.14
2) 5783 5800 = 0.03 mag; 6.82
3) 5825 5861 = -0.03 mag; 7.15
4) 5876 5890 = 0.10 mag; 6.31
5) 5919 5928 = 0.00 mag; 6.94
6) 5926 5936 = 0.02 mag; 6.79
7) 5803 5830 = -0.02 mag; 7.13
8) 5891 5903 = 0.19 mag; 5.82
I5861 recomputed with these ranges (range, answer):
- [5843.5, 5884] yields 6.93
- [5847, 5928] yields 6.63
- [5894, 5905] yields 6.21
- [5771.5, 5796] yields 6.86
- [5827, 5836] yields 7.38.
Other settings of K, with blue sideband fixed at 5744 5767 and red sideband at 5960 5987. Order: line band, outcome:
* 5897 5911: 0.6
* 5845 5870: -0.1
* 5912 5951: 0.2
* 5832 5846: -0.7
